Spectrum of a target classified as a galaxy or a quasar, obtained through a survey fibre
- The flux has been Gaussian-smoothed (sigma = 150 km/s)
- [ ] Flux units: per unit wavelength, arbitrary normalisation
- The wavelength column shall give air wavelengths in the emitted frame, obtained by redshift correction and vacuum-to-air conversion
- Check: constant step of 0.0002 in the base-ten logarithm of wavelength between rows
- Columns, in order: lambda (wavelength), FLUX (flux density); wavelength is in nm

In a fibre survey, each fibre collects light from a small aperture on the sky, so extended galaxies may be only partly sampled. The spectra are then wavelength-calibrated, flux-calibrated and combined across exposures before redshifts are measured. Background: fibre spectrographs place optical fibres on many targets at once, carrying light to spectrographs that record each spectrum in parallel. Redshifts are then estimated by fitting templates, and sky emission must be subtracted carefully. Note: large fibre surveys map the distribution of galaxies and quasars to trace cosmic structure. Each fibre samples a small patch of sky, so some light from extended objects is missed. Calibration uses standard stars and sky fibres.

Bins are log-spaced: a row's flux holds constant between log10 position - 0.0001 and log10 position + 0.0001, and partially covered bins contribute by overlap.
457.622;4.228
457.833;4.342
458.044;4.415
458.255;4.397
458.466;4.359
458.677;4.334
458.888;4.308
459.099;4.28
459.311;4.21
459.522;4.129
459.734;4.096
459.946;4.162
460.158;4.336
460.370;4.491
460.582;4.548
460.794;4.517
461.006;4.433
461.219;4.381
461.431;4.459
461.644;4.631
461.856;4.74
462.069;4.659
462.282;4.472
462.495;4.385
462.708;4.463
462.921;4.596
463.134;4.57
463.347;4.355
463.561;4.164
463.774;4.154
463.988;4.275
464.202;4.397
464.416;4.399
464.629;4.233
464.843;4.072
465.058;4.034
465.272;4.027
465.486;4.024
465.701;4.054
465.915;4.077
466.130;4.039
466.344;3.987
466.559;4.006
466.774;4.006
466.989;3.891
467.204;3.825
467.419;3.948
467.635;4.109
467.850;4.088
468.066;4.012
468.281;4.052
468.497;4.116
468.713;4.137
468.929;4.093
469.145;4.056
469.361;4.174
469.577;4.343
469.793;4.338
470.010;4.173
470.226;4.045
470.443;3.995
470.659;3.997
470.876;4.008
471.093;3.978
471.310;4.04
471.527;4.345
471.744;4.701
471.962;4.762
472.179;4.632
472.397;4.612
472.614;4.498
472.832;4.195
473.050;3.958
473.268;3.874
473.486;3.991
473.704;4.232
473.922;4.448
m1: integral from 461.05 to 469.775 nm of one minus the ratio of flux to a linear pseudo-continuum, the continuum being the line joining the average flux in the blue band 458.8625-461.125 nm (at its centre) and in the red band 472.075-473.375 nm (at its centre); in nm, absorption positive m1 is 0.19 nm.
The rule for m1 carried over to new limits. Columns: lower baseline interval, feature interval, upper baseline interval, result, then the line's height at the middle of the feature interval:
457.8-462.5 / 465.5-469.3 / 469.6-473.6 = 0.23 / 4.29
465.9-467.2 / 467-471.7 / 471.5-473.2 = 0.13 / 4.21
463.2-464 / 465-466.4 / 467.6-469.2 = 0.05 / 4.18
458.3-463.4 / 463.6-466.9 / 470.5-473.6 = 0.18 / 4.35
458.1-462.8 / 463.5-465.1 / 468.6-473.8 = 0.04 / 4.33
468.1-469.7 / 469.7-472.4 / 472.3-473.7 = -0.07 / 4.16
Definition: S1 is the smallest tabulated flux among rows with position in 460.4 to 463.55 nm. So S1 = 4.355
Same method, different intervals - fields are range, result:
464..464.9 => 4.072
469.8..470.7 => 3.995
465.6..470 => 3.825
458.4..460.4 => 4.096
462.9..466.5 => 3.987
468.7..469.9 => 4.056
